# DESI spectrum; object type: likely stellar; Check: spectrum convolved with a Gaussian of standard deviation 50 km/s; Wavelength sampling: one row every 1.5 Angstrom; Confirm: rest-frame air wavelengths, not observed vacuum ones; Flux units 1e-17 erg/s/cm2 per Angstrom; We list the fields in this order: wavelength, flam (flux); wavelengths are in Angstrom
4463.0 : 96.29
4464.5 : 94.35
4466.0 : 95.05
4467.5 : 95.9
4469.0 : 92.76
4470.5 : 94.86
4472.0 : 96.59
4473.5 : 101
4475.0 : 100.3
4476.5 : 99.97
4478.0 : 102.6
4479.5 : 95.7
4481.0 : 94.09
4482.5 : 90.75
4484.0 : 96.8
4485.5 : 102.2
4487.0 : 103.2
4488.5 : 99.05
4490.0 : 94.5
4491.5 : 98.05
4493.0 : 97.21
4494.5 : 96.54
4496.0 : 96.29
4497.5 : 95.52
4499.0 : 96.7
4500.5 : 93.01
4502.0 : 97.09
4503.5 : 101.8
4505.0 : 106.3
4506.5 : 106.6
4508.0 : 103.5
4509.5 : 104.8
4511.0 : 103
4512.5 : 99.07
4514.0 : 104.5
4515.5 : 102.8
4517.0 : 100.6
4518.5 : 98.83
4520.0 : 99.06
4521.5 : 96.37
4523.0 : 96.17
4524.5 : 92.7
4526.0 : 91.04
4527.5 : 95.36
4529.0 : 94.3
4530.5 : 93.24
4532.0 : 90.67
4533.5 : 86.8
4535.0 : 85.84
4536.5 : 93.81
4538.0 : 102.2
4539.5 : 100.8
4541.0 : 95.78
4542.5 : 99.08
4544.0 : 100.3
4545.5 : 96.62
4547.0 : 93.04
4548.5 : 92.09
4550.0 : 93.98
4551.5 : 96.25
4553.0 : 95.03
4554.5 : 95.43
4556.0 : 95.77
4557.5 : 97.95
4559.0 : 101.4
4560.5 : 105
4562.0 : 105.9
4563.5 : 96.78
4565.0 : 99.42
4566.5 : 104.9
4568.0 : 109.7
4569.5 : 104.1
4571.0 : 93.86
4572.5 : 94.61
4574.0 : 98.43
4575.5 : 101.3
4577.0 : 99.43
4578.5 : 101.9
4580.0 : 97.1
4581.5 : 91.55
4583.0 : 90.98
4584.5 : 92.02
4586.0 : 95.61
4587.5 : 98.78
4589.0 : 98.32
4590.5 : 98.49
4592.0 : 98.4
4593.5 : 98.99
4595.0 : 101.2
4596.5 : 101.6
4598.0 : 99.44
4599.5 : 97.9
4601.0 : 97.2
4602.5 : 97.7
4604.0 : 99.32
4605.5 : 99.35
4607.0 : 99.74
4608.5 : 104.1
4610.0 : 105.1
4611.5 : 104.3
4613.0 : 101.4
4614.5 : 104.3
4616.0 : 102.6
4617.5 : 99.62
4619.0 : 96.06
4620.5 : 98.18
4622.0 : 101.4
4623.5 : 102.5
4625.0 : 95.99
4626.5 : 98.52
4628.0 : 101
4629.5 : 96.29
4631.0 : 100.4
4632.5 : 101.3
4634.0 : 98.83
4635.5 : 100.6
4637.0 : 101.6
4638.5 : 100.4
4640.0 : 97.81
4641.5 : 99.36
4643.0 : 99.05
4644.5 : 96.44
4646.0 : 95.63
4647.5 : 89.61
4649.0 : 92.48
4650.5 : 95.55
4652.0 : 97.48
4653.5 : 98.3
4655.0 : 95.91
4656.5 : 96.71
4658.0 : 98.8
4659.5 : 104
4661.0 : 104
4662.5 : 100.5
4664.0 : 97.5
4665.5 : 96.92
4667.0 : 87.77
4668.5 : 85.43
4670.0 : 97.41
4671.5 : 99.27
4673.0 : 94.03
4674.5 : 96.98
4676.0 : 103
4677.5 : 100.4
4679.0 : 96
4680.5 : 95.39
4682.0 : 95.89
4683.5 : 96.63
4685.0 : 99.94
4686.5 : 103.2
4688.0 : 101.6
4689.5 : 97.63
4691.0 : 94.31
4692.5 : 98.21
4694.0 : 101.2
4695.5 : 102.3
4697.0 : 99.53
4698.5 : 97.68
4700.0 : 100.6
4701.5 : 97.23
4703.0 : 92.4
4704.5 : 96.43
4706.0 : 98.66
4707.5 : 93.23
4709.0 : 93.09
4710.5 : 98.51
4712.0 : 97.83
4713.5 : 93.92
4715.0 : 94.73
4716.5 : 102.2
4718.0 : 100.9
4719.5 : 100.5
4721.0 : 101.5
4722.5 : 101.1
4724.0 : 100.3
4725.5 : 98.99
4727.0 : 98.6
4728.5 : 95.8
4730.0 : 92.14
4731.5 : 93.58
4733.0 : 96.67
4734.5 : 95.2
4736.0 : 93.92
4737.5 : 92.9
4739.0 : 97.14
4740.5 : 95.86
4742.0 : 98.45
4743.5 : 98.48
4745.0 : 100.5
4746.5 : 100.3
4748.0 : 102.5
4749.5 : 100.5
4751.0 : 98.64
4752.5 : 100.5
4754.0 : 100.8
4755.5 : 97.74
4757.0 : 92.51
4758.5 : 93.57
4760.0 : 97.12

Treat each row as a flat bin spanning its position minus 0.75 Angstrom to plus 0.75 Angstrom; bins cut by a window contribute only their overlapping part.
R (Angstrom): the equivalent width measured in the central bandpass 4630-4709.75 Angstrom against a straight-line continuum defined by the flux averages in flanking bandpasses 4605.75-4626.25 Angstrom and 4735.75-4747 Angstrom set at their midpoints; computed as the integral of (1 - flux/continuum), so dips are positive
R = 1.45 Angstrom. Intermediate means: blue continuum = 101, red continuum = 97.3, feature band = 97.6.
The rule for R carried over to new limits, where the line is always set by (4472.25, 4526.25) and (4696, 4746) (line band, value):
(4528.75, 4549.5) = 0.8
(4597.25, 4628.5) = -0.7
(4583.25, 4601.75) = 0.0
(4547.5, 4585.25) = 0.1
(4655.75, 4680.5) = 0.1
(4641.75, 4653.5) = 0.3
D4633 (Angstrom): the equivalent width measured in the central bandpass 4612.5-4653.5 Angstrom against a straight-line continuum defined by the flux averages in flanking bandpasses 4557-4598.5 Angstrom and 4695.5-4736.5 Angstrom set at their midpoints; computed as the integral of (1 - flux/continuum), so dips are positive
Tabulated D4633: -0.1 Angstrom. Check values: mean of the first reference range 99.2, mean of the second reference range 97.3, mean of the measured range 98.7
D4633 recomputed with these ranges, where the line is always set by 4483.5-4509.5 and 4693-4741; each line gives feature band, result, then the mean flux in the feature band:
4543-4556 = 0.4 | 95.4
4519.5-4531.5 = 0.5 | 94.6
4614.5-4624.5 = -0.2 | 100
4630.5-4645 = -0.2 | 99.6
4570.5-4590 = 0.4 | 96.5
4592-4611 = -0.3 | 100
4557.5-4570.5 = -0.6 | 103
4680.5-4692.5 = -0.1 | 98.2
